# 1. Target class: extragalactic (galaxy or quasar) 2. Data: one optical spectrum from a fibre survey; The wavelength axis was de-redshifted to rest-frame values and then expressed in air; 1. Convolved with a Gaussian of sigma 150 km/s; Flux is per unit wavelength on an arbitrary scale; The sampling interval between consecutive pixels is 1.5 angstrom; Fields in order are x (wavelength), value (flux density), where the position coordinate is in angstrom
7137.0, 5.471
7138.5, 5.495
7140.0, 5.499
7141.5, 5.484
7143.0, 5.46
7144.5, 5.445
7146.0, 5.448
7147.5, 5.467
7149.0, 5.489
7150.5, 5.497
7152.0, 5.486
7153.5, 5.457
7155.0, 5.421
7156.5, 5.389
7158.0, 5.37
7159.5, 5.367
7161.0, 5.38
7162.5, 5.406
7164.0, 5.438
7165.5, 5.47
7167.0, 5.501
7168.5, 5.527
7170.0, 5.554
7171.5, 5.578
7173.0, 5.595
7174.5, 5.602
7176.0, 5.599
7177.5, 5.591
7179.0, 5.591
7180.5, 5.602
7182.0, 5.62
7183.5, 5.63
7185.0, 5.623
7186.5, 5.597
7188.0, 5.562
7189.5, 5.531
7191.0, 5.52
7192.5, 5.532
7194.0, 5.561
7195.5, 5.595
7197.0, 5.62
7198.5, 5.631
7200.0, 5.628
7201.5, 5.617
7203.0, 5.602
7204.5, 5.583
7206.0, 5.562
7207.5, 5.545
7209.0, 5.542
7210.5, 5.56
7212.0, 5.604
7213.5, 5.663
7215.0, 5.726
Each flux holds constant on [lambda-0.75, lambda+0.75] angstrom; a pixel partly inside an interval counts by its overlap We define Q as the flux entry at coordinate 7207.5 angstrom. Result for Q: 5.545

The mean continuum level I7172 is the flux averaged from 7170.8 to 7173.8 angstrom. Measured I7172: 5.59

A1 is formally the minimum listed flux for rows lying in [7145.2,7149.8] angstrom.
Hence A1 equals 5.448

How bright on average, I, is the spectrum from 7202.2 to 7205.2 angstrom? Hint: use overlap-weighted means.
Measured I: 5.59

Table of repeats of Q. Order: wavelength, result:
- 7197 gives 5.62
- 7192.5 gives 5.532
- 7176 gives 5.599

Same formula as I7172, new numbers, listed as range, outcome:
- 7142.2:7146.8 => 5.45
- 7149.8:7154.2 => 5.48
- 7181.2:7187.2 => 5.62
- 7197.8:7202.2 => 5.63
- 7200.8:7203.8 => 5.61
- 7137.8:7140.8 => 5.5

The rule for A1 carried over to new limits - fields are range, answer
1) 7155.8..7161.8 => 5.367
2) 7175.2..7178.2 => 5.591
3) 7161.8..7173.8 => 5.406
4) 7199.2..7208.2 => 5.545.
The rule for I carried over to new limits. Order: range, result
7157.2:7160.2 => 5.37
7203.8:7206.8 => 5.57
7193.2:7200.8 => 5.61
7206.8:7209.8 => 5.54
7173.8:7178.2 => 5.6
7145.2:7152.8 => 5.48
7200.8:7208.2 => 5.58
